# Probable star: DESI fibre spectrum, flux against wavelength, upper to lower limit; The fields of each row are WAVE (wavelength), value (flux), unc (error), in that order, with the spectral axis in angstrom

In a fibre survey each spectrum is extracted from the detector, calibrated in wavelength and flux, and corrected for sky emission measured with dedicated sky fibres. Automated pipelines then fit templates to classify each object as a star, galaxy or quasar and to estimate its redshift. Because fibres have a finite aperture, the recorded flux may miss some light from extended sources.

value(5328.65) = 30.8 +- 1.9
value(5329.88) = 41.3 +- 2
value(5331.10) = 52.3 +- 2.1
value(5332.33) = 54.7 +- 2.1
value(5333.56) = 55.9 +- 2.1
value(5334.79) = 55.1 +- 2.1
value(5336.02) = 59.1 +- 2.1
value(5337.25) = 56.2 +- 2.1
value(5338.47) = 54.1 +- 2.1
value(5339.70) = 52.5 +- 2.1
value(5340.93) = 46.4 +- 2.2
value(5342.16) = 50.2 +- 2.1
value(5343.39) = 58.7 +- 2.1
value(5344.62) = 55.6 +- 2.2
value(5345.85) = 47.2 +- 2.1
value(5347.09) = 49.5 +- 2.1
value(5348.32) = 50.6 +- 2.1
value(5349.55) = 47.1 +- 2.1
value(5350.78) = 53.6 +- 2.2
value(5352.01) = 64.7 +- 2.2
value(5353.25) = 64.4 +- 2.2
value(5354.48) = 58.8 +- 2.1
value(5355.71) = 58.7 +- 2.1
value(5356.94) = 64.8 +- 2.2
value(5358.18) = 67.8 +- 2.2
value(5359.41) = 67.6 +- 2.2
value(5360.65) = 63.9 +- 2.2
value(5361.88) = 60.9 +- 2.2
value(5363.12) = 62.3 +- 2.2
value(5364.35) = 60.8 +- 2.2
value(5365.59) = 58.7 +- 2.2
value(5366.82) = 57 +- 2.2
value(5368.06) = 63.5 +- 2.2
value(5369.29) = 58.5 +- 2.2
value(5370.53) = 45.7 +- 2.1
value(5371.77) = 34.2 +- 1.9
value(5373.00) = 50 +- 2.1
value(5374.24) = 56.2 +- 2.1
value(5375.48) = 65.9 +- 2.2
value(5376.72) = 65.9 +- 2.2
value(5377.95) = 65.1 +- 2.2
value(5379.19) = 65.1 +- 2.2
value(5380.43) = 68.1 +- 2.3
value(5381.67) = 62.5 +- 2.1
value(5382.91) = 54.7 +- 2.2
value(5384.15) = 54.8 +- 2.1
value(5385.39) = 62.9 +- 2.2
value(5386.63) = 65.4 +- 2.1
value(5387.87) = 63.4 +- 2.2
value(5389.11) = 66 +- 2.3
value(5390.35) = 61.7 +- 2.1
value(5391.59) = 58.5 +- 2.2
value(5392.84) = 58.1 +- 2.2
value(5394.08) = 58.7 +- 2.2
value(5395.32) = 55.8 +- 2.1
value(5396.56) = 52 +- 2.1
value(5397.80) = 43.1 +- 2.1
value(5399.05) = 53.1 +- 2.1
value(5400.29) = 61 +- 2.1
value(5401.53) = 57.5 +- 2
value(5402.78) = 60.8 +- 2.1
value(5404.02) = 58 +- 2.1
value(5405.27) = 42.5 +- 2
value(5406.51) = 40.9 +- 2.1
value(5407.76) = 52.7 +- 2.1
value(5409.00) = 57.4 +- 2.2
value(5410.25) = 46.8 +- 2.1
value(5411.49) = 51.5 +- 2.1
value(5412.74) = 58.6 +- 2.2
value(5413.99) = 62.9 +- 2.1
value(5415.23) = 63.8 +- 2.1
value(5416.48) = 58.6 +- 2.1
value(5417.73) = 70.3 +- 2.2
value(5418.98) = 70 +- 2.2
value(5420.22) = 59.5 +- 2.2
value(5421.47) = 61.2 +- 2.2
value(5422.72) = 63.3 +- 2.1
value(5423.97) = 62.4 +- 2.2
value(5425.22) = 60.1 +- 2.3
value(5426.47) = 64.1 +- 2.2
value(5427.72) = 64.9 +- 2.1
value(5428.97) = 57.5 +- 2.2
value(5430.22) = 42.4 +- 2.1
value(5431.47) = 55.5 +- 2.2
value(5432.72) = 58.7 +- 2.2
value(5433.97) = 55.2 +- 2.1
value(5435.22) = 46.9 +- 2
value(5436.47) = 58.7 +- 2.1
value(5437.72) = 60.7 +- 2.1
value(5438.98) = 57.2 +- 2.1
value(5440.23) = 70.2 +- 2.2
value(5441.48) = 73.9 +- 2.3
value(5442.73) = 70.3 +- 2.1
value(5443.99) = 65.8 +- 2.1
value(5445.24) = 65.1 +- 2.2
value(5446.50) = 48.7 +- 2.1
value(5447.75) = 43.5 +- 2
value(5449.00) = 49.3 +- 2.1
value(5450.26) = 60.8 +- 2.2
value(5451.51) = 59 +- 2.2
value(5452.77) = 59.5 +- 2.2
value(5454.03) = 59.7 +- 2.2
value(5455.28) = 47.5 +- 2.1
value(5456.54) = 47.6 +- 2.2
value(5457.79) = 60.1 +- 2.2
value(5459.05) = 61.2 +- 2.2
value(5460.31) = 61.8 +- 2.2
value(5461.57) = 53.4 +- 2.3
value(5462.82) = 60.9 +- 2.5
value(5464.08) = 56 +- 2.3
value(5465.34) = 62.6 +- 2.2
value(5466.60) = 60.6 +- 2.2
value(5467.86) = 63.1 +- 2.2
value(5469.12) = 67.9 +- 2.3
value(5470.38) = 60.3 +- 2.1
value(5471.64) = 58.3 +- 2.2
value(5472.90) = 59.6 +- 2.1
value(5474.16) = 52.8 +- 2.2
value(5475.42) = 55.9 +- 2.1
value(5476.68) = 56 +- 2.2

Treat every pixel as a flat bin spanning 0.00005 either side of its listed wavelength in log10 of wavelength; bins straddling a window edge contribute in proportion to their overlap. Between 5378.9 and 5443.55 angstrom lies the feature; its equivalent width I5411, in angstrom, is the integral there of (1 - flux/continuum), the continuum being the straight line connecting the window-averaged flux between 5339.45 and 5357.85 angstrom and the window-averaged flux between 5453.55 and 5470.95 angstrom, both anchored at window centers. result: -2.0 angstrom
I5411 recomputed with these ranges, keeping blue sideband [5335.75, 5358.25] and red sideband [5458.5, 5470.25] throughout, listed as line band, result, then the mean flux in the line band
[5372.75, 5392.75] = -1.6 angstrom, 61.7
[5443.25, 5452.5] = 0.6 angstrom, 56.3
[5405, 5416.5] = 0.9 angstrom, 53.7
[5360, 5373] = 0.0 angstrom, 56.3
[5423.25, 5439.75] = 0.5 angstrom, 57.4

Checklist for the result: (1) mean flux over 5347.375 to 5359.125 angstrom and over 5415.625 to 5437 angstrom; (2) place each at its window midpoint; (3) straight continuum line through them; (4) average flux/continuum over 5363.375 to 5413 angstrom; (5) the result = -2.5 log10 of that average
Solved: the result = 0.04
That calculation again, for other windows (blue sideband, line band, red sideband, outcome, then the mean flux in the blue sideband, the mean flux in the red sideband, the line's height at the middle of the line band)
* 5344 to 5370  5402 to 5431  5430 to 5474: 0.014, 58.8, 58.4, 58.6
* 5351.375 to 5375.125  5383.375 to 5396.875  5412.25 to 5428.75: 0.017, 58.9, 62.9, 60.8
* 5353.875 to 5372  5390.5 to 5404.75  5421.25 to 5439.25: 0.047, 59.4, 57.8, 58.6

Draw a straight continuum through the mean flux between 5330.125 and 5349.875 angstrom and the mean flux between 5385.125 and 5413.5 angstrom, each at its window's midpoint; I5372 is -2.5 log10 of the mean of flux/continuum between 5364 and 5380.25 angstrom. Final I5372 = -0.06 mag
